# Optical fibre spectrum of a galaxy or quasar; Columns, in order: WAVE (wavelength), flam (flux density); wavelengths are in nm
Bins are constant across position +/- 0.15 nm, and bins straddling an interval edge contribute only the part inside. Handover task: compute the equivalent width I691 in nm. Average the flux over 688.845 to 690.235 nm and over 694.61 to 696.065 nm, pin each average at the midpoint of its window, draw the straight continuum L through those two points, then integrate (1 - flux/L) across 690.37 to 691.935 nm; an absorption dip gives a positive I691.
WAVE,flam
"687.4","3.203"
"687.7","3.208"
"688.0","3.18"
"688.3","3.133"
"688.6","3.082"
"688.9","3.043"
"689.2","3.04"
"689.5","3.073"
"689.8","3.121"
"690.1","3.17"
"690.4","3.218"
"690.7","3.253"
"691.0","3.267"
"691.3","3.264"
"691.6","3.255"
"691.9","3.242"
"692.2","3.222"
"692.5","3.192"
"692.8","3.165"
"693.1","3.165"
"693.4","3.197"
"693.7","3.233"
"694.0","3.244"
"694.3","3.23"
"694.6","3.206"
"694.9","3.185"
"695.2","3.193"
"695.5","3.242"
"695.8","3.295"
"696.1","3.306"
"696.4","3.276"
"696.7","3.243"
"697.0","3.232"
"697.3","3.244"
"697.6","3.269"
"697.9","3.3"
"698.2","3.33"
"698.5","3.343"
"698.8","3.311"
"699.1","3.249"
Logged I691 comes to -0.061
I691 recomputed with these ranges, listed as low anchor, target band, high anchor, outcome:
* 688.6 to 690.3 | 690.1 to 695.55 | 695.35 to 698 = -0.08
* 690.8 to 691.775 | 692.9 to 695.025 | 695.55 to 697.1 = 0.04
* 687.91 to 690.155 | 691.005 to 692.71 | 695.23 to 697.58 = -0.04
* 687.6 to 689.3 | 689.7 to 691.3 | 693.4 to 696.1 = -0.03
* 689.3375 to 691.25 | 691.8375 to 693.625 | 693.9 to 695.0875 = 0.00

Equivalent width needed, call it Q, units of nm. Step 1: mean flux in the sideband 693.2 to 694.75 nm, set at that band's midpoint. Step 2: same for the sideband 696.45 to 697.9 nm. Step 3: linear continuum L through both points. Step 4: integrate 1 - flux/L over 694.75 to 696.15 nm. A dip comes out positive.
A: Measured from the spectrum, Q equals 0.00 nm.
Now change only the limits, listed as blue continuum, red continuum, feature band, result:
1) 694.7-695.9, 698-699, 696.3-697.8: 0.01 nm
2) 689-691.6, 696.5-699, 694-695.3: 0.01 nm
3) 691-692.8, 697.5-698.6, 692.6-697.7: 0.07 nm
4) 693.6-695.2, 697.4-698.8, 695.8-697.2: 0.00 nm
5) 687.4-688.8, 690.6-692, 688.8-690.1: 0.05 nm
